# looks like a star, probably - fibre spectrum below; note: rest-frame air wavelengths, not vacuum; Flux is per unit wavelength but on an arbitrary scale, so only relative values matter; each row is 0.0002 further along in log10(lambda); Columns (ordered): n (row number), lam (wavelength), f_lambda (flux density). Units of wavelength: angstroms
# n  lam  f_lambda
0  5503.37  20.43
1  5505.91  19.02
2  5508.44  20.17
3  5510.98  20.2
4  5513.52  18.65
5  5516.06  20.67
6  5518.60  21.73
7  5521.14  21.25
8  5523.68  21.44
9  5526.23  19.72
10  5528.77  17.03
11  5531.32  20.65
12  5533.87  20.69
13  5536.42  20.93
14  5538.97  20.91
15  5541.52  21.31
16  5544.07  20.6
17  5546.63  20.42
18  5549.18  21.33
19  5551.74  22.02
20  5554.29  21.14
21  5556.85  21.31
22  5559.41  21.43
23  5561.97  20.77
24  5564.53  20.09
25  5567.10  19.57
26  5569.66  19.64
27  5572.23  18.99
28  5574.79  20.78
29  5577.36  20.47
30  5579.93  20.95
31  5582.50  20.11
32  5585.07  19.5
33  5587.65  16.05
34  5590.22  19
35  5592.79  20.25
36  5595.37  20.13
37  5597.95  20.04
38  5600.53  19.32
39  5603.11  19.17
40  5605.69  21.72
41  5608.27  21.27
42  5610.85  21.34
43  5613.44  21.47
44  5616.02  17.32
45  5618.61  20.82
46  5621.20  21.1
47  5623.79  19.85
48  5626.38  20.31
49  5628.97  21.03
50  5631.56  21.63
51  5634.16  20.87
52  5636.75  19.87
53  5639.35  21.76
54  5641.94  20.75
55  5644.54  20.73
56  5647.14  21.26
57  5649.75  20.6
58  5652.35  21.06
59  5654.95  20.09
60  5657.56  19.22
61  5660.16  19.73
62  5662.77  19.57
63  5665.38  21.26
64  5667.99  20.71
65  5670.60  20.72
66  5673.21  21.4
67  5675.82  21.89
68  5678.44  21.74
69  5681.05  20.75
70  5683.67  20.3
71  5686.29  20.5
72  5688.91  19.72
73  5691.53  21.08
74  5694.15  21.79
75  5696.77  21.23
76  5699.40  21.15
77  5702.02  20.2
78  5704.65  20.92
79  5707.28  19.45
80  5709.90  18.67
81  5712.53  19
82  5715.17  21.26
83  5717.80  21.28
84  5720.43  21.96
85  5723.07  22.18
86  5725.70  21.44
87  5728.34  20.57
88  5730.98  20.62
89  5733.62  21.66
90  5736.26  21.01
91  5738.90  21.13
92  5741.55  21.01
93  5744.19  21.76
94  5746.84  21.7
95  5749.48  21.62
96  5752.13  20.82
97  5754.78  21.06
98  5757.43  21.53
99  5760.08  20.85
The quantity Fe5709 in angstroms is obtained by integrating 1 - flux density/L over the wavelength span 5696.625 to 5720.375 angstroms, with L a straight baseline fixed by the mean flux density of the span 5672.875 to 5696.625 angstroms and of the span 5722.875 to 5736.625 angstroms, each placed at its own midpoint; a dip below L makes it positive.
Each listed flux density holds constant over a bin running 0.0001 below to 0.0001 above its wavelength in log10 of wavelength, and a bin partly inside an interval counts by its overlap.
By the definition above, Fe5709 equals 0.8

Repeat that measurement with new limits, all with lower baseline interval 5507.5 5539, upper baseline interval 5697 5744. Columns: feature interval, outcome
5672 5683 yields -0.4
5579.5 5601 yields 1.1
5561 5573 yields 0.3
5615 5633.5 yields 0.2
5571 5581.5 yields 0.1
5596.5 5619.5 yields 0.3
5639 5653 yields -0.2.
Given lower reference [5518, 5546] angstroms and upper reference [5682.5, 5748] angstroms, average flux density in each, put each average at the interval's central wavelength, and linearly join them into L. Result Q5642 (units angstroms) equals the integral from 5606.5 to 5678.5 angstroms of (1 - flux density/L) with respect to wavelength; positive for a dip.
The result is 0.2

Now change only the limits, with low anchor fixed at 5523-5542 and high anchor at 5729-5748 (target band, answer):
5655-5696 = 0.5 angstroms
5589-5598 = 0.3 angstroms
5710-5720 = 0.3 angstroms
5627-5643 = -0.2 angstroms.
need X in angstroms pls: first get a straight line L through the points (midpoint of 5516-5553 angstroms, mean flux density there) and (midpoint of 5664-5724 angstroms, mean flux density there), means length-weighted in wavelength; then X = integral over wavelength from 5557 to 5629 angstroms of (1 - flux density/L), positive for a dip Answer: 2.3 angstroms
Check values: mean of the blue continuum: 20.7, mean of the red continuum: 20.8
